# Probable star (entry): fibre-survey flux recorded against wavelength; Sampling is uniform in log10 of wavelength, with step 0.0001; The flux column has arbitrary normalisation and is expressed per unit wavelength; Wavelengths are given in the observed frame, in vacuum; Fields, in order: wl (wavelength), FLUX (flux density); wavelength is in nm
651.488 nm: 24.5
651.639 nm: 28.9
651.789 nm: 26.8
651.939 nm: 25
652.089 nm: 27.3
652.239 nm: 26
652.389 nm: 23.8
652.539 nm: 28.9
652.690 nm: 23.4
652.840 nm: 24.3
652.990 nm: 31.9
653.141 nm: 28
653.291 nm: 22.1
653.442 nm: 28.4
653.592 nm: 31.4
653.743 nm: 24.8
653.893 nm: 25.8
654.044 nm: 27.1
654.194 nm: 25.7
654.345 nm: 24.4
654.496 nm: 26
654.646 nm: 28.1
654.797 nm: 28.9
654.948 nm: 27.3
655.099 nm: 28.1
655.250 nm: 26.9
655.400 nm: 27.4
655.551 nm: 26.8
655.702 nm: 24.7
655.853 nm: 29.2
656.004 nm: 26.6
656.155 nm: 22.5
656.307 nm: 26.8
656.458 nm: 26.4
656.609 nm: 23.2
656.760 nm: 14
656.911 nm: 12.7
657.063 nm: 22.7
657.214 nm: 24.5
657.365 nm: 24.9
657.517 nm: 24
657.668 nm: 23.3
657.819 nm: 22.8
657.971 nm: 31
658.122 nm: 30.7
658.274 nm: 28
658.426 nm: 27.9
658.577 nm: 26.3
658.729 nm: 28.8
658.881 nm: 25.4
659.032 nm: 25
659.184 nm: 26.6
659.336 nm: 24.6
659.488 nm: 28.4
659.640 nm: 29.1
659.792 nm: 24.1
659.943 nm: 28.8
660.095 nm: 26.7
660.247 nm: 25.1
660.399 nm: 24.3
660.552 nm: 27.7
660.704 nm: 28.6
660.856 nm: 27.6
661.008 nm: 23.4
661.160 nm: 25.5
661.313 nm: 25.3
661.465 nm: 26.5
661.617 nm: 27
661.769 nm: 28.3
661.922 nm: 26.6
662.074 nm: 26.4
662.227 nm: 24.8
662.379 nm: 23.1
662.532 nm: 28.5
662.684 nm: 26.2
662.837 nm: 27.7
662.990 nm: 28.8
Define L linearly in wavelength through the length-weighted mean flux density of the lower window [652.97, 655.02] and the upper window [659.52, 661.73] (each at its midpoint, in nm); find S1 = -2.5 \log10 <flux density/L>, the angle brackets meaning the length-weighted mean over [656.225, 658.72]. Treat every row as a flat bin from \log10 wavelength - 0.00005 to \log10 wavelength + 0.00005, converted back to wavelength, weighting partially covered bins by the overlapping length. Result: 0.097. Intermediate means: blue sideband 27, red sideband 26.5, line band 24.4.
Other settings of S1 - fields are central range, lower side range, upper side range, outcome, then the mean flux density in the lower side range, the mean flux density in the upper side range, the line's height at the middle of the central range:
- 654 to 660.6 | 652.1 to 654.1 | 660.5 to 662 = 0.037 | 26.6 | 26.6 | 26.6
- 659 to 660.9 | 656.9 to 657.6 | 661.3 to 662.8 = -0.083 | 22.6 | 26.4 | 24.7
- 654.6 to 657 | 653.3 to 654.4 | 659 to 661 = 0.070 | 26.6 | 26.6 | 26.6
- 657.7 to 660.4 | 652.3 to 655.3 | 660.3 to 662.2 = -0.016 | 26.8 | 26.4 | 26.5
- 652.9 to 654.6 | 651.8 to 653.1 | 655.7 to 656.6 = -0.026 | 26.4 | 25.9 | 26.2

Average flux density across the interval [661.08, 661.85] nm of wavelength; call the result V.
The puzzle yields 26.5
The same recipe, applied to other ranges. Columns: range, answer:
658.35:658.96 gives 27.1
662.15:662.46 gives 24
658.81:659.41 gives 25.4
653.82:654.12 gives 26.5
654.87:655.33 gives 27.5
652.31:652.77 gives 25.4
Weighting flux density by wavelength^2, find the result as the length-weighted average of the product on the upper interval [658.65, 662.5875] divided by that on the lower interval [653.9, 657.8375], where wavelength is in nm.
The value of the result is 1.1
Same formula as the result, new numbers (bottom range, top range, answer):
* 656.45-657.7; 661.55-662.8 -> 1.25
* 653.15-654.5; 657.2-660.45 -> 1.02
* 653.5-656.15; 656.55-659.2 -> 0.92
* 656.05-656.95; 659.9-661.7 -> 1.24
